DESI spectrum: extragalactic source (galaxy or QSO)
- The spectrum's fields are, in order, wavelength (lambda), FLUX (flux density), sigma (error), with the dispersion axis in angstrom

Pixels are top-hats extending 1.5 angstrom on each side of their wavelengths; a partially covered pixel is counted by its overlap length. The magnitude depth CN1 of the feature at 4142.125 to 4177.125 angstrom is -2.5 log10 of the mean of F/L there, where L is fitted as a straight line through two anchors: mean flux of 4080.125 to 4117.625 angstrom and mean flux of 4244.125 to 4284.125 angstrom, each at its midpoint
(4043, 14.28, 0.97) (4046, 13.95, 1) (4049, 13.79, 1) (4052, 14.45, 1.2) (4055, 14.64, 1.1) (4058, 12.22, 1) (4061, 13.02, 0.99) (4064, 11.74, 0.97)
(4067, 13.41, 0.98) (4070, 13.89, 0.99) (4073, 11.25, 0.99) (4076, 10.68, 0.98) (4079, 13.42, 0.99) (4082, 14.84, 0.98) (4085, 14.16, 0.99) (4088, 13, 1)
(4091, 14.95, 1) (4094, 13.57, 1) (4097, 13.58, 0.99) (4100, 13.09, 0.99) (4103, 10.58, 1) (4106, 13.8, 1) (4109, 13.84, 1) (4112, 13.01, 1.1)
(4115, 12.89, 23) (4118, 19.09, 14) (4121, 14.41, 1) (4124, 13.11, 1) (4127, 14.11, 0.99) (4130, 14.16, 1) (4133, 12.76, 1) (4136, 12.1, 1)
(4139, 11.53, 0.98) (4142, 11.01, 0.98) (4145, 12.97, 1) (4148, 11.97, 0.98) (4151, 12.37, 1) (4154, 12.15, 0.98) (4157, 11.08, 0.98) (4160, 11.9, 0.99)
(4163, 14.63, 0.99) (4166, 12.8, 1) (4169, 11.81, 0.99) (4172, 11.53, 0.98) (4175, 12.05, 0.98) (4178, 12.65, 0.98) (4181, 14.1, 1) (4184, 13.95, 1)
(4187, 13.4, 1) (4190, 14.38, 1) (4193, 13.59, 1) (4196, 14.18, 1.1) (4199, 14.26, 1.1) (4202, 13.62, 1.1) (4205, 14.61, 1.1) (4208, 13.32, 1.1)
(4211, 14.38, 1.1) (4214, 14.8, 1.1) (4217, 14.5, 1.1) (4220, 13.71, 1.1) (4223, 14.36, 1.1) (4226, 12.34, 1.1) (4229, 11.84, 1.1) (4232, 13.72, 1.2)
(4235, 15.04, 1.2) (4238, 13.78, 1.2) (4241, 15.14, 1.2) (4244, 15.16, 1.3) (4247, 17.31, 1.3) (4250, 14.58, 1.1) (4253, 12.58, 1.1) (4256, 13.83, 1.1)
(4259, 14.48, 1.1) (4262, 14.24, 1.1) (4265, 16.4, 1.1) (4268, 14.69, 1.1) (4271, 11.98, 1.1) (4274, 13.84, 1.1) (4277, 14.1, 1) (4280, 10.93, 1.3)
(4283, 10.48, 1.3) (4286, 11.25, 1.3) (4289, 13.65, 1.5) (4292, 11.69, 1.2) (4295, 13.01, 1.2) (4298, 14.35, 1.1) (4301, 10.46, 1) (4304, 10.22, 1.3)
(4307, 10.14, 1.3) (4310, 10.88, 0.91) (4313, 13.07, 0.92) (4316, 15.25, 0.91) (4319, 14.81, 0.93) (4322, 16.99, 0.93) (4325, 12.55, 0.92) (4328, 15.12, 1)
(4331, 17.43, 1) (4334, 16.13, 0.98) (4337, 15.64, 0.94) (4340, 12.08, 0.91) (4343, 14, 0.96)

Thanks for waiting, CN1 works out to 0.12 mag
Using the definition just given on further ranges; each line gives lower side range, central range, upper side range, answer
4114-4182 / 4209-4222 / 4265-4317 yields -0.13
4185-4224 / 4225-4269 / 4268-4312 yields -0.10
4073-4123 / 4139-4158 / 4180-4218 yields 0.16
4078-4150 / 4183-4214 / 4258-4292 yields -0.06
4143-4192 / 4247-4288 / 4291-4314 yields -0.13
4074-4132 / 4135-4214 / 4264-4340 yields 0.05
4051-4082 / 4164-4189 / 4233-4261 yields 0.09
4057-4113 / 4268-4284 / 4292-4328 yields 0.03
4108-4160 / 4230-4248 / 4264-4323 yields -0.15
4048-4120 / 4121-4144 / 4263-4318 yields 0.04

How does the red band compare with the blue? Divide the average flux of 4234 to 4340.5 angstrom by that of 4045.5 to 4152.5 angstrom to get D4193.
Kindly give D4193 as 1.0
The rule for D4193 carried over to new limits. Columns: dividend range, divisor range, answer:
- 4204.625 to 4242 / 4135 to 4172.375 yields 1.15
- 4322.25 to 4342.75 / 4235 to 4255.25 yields 1.01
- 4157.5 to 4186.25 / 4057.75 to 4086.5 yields 0.99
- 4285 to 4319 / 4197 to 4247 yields 0.87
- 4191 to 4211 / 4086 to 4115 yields 1.05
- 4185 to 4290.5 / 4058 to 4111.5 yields 1.06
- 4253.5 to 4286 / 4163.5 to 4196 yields 1.02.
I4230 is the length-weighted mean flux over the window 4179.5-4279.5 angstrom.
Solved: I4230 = 14.1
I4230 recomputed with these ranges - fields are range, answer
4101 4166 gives 13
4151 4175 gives 12.3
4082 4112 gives 13.4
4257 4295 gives 13.1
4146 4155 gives 12.2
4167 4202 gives 13.3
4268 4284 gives 12.5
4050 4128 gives 13.5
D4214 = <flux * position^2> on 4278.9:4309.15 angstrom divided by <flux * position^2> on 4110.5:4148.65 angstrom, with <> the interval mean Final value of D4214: 0.94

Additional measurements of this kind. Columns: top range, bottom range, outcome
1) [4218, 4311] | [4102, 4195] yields 1.07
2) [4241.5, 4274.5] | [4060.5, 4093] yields 1.20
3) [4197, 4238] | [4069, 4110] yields 1.12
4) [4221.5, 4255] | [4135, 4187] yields 1.18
